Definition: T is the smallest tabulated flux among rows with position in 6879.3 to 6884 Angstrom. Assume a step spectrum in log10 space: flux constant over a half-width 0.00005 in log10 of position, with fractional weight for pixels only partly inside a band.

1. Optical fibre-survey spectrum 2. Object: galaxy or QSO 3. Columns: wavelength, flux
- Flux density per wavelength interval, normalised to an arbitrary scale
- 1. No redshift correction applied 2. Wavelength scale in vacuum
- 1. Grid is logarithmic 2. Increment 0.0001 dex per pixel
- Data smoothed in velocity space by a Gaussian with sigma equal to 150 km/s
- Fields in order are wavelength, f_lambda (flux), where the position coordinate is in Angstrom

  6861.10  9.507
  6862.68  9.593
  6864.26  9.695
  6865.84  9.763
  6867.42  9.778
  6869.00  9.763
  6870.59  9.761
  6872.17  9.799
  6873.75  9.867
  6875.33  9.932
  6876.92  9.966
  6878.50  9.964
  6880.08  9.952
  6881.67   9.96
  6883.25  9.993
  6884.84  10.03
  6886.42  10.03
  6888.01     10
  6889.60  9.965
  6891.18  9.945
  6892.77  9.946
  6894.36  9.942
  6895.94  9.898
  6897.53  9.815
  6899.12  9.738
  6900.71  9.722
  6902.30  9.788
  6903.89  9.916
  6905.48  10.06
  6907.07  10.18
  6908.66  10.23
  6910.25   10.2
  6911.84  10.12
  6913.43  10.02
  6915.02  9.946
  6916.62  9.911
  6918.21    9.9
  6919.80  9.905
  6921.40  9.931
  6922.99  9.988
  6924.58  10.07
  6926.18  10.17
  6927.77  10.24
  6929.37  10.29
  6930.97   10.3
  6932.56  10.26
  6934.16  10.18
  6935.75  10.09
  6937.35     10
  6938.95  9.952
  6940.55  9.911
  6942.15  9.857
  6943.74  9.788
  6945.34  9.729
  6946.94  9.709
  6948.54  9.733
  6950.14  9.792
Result 9.952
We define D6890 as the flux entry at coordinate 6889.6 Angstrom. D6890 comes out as 9.965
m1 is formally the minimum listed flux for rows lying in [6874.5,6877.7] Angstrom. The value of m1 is 9.932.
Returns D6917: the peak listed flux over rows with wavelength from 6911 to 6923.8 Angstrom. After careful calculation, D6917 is 10.12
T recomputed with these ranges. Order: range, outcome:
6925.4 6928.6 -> 10.17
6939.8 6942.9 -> 9.857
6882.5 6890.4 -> 9.965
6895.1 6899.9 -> 9.738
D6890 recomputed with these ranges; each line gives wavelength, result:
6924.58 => 10.07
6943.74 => 9.788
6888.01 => 10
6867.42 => 9.778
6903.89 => 9.916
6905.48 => 10.06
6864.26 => 9.695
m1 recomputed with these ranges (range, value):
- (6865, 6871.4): 9.761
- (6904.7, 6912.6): 10.06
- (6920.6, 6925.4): 9.931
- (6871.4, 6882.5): 9.799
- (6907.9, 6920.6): 9.9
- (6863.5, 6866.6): 9.695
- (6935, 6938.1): 10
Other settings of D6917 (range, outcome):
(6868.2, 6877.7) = 9.966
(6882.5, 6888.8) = 10.03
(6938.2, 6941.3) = 9.952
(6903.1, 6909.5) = 10.23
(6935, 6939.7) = 10.09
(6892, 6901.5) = 9.946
